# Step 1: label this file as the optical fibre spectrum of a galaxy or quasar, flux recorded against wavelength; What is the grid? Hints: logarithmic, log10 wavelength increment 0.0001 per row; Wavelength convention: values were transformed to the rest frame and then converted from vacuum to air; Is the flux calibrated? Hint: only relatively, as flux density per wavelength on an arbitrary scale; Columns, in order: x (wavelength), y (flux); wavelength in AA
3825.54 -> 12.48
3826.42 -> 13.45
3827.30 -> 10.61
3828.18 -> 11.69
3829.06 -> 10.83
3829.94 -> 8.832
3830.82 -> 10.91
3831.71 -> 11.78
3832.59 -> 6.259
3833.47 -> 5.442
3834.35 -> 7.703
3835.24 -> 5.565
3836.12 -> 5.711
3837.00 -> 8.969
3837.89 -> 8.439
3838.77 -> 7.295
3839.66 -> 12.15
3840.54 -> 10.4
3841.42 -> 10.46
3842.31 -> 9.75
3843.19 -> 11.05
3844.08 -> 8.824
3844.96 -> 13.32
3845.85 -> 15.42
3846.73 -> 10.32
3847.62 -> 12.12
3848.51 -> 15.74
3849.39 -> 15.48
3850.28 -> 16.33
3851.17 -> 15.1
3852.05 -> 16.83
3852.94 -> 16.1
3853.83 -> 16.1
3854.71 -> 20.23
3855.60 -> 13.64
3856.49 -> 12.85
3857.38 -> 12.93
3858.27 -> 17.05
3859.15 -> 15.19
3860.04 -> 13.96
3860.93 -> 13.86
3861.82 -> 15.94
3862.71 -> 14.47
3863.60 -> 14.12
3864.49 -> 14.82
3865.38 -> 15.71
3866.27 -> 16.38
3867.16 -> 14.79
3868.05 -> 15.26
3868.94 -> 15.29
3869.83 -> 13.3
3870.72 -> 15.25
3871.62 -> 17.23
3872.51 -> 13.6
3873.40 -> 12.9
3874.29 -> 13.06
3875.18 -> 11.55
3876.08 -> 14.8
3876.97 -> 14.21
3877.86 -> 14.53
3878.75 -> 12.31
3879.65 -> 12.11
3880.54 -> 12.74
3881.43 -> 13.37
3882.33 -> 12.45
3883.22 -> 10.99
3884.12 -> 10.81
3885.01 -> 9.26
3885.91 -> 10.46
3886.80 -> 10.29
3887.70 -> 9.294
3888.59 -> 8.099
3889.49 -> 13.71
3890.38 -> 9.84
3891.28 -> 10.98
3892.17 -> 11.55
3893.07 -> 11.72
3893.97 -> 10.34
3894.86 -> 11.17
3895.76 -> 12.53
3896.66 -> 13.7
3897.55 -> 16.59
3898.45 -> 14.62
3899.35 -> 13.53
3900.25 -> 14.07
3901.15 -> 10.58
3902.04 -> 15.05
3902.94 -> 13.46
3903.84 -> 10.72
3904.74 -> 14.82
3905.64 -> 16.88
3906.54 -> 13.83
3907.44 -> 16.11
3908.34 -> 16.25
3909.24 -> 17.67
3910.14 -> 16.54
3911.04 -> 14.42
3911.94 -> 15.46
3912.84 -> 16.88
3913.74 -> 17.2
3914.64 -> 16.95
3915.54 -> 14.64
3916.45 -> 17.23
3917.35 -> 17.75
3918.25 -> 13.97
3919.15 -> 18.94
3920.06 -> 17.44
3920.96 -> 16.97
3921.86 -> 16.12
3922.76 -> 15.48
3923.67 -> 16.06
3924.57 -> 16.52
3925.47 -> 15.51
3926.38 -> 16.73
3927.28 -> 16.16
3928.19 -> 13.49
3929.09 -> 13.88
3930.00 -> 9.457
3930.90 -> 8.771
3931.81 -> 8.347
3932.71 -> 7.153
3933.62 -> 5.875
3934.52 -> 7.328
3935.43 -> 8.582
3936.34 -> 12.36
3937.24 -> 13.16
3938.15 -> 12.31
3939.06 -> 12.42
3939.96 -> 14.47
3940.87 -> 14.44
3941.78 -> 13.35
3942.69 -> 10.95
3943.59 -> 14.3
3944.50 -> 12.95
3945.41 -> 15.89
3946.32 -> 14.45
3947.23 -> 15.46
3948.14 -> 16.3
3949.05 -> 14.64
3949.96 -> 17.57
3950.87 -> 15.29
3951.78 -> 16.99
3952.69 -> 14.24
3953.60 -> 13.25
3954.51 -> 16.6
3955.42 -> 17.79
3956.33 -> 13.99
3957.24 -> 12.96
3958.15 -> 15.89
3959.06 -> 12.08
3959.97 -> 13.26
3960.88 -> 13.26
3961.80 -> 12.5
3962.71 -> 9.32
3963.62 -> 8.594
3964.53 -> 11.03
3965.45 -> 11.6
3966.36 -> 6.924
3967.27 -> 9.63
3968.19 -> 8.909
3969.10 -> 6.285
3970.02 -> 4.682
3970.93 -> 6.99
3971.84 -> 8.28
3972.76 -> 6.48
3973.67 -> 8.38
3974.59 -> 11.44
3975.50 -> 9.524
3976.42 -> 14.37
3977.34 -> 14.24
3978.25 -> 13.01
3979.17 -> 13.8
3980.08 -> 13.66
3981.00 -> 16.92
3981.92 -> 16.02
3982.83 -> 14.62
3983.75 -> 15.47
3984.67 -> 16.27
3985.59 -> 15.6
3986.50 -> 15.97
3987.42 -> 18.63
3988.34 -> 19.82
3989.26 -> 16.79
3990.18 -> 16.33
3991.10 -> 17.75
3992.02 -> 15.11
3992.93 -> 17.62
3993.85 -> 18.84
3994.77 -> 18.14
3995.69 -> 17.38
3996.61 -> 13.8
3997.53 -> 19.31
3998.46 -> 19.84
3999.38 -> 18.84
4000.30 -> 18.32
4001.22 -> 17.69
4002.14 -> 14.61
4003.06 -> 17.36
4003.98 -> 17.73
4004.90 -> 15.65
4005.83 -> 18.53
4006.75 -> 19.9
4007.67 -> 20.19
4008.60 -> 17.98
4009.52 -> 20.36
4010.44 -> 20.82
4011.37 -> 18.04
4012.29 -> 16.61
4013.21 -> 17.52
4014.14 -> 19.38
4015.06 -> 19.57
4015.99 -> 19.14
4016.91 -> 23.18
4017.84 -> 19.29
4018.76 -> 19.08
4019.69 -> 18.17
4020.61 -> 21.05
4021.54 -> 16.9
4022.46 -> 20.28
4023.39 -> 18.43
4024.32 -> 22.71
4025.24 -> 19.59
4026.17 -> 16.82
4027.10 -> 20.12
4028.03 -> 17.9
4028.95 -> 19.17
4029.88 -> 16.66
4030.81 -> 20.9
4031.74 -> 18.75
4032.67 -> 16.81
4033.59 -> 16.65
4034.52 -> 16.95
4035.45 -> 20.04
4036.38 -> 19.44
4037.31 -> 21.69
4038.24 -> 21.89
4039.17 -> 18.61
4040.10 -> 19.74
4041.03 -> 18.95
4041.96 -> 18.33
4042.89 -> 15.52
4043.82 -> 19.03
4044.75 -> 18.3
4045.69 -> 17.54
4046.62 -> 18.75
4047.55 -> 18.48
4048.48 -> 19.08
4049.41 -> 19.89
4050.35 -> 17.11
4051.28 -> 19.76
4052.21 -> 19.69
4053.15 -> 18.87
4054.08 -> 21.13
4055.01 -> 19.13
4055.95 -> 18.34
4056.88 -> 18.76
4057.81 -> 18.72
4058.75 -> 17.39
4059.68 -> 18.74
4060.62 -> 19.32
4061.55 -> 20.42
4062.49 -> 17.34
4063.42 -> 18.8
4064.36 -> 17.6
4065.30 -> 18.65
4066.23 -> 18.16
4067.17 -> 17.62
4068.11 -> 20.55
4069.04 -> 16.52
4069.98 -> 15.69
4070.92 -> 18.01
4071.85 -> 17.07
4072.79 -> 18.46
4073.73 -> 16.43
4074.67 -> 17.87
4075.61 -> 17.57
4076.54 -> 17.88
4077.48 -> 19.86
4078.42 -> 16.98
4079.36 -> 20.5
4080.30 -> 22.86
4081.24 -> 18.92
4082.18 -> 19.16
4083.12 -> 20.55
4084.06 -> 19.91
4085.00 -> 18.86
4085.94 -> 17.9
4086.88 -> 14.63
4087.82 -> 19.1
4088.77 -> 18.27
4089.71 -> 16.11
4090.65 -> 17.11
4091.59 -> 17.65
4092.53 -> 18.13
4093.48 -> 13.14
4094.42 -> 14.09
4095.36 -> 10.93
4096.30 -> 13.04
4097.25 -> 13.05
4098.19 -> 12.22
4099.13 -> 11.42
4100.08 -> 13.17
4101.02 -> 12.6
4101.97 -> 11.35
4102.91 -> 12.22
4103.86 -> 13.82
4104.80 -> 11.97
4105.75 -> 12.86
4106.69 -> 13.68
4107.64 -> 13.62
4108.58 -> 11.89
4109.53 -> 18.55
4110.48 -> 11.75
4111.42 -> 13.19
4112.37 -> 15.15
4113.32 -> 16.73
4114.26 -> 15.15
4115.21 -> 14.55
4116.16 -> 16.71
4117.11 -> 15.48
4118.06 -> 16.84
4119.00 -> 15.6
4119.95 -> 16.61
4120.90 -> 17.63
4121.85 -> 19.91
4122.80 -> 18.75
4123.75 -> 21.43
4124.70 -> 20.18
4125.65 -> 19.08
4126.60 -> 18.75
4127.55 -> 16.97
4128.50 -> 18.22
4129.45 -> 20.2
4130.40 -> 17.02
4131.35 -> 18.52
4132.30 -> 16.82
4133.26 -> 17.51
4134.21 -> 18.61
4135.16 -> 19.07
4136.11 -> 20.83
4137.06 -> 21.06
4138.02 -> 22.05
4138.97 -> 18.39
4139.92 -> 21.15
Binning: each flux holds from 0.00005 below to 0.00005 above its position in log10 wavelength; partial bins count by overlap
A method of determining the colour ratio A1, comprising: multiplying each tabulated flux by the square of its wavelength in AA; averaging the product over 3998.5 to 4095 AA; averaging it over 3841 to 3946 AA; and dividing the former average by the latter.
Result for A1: 1.46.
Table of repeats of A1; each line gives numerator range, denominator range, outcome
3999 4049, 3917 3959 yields 1.41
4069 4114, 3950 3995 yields 1.26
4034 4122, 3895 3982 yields 1.37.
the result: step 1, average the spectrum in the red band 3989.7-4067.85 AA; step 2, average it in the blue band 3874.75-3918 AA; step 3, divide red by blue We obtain 1.4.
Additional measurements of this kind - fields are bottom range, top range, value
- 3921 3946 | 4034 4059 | 1.49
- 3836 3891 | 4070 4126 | 1.24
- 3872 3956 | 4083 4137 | 1.19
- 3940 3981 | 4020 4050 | 1.52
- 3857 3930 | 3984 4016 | 1.26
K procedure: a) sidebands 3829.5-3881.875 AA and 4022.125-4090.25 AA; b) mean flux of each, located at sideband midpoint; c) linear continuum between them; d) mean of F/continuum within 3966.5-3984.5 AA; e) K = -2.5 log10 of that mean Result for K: 0.412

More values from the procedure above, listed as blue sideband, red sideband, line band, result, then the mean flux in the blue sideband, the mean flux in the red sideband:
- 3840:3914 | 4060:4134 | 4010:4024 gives -0.23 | 13.6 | 16.7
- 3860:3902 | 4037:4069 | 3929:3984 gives 0.27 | 13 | 18.8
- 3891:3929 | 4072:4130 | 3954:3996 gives 0.16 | 14.9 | 16.4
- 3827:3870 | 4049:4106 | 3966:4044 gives -0.06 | 12.6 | 17.1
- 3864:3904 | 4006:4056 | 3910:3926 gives -0.14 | 12.9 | 19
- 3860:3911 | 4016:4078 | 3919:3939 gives 0.15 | 13.4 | 18.7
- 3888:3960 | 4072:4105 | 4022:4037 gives -0.22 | 13.9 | 16.3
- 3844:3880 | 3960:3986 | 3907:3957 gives -0.15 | 14.5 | 11.4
